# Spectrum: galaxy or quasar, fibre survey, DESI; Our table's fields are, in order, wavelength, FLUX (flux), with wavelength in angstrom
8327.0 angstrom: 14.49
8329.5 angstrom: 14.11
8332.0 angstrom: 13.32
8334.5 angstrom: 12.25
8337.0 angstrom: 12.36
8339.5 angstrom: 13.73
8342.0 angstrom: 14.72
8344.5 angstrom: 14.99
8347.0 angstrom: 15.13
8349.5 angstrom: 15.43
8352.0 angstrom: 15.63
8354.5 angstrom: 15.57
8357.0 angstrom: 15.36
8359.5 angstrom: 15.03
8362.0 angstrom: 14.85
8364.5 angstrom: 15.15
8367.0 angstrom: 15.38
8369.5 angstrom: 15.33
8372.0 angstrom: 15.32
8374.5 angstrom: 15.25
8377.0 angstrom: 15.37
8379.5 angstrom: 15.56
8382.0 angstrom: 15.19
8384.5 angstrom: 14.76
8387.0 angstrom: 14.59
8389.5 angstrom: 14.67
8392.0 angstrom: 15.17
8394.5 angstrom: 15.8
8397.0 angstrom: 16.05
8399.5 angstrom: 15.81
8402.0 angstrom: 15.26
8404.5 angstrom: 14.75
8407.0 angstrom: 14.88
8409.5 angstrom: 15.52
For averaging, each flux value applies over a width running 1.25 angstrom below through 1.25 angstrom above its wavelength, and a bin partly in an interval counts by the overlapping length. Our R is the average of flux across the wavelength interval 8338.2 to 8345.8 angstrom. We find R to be 14.5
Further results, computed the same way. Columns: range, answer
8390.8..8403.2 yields 15.6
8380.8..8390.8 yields 14.8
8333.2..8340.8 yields 12.8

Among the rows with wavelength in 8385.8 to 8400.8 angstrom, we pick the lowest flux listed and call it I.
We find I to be 14.59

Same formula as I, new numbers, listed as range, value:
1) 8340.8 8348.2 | 14.72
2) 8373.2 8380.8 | 15.25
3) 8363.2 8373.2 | 15.15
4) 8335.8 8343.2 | 12.36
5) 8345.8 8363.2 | 14.85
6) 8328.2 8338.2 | 12.25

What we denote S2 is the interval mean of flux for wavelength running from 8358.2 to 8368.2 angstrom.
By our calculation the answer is 15.1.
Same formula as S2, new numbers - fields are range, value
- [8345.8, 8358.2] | 15.4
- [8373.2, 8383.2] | 15.3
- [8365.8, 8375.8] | 15.3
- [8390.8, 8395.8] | 15.5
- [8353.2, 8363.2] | 15.2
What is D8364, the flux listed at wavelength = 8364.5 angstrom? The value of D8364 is 15.15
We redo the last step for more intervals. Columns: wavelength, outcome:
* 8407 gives 14.88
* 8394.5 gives 15.8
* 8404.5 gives 14.75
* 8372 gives 15.32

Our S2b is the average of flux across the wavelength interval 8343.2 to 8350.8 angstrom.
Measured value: 15.2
